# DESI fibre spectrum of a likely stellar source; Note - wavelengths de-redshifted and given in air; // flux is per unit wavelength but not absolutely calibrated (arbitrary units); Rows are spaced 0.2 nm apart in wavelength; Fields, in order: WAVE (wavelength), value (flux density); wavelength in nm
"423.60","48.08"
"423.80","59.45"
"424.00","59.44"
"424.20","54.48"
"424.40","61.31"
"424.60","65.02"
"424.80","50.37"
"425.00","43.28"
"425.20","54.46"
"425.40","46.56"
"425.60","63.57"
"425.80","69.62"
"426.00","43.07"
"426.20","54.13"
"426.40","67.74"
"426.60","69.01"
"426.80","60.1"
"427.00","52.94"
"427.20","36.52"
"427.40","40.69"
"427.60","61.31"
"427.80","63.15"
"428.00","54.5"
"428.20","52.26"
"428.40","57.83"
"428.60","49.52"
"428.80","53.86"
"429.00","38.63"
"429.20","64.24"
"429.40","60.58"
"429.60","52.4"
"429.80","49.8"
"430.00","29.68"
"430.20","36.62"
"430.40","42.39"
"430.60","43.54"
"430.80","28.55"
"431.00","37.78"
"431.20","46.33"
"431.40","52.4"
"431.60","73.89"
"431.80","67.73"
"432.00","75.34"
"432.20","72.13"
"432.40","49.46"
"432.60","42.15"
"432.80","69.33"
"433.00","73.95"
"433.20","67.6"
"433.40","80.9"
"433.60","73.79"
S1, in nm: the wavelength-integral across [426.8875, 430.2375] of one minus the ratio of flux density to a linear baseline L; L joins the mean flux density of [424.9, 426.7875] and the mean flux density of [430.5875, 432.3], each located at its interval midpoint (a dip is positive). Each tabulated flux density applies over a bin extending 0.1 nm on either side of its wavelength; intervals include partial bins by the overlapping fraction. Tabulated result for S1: 0.35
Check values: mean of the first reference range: 57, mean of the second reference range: 55.9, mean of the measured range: 50.6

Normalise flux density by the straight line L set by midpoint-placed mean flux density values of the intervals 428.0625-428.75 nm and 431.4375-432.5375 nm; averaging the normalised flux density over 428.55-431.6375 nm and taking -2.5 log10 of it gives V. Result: 0.25 mag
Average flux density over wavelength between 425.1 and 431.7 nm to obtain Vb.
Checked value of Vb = 51.7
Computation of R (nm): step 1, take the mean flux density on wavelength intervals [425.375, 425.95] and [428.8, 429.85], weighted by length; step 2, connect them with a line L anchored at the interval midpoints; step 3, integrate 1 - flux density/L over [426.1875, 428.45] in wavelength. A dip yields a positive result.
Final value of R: 0.05 nm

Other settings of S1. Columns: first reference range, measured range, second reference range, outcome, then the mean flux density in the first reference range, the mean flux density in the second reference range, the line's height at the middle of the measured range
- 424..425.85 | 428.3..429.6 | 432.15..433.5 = 0.14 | 56.3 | 64.8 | 60.6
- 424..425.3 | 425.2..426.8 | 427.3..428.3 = -0.12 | 55.2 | 54.4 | 54.8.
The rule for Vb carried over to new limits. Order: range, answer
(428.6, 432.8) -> 51.3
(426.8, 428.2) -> 52.2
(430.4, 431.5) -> 41.8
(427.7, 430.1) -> 52.2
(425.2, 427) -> 58.6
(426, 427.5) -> 53.7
